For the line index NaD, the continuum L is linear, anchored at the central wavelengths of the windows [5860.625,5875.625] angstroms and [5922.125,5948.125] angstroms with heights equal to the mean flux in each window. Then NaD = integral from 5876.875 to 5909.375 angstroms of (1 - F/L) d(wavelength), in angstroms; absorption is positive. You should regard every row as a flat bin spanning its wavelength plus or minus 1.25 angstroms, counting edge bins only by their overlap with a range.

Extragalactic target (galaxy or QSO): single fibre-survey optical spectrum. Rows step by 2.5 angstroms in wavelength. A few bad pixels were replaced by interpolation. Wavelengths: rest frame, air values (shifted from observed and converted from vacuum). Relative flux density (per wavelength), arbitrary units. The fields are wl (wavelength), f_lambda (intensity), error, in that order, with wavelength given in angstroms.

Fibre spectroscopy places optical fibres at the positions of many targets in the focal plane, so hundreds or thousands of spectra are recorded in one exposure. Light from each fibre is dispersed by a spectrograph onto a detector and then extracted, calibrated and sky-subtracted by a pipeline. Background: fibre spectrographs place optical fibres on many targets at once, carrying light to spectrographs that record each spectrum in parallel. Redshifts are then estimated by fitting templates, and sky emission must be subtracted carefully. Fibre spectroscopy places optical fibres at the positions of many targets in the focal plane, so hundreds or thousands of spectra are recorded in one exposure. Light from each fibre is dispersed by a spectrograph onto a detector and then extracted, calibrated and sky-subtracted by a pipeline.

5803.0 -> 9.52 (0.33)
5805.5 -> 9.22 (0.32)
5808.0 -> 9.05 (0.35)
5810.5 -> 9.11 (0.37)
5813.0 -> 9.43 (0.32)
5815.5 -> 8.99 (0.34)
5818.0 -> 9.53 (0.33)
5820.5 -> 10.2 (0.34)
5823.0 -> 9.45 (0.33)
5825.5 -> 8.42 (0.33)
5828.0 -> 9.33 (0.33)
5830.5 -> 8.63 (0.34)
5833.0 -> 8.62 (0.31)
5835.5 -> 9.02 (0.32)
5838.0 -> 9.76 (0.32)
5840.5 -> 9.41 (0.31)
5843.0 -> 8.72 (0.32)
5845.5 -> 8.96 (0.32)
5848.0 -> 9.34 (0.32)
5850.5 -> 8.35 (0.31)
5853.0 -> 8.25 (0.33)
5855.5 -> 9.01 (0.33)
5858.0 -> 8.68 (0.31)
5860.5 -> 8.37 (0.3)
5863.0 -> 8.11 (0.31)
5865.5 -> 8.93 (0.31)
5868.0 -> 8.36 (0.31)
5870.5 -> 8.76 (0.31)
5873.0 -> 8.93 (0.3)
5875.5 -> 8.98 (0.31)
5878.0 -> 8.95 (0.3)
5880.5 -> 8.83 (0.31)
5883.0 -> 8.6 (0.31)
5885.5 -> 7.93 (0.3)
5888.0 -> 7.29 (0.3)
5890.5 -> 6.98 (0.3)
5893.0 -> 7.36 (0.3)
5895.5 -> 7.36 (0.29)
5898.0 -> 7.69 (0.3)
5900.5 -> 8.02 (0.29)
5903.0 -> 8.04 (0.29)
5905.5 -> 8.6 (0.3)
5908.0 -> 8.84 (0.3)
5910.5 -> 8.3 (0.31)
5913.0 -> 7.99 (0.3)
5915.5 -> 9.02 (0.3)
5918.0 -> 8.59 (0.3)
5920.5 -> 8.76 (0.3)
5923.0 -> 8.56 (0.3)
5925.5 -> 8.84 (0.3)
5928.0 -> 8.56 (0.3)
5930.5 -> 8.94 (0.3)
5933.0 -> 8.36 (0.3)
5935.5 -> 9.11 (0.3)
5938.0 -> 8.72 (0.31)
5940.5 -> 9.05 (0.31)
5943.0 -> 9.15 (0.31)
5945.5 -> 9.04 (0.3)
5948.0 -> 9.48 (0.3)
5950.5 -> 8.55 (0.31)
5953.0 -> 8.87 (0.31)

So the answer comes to 2.6 angstroms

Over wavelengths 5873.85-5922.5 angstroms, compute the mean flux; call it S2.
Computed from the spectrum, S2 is 8.23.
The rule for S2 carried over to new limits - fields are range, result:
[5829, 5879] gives 8.81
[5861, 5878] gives 8.68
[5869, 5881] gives 8.88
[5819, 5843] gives 9.18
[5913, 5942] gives 8.74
